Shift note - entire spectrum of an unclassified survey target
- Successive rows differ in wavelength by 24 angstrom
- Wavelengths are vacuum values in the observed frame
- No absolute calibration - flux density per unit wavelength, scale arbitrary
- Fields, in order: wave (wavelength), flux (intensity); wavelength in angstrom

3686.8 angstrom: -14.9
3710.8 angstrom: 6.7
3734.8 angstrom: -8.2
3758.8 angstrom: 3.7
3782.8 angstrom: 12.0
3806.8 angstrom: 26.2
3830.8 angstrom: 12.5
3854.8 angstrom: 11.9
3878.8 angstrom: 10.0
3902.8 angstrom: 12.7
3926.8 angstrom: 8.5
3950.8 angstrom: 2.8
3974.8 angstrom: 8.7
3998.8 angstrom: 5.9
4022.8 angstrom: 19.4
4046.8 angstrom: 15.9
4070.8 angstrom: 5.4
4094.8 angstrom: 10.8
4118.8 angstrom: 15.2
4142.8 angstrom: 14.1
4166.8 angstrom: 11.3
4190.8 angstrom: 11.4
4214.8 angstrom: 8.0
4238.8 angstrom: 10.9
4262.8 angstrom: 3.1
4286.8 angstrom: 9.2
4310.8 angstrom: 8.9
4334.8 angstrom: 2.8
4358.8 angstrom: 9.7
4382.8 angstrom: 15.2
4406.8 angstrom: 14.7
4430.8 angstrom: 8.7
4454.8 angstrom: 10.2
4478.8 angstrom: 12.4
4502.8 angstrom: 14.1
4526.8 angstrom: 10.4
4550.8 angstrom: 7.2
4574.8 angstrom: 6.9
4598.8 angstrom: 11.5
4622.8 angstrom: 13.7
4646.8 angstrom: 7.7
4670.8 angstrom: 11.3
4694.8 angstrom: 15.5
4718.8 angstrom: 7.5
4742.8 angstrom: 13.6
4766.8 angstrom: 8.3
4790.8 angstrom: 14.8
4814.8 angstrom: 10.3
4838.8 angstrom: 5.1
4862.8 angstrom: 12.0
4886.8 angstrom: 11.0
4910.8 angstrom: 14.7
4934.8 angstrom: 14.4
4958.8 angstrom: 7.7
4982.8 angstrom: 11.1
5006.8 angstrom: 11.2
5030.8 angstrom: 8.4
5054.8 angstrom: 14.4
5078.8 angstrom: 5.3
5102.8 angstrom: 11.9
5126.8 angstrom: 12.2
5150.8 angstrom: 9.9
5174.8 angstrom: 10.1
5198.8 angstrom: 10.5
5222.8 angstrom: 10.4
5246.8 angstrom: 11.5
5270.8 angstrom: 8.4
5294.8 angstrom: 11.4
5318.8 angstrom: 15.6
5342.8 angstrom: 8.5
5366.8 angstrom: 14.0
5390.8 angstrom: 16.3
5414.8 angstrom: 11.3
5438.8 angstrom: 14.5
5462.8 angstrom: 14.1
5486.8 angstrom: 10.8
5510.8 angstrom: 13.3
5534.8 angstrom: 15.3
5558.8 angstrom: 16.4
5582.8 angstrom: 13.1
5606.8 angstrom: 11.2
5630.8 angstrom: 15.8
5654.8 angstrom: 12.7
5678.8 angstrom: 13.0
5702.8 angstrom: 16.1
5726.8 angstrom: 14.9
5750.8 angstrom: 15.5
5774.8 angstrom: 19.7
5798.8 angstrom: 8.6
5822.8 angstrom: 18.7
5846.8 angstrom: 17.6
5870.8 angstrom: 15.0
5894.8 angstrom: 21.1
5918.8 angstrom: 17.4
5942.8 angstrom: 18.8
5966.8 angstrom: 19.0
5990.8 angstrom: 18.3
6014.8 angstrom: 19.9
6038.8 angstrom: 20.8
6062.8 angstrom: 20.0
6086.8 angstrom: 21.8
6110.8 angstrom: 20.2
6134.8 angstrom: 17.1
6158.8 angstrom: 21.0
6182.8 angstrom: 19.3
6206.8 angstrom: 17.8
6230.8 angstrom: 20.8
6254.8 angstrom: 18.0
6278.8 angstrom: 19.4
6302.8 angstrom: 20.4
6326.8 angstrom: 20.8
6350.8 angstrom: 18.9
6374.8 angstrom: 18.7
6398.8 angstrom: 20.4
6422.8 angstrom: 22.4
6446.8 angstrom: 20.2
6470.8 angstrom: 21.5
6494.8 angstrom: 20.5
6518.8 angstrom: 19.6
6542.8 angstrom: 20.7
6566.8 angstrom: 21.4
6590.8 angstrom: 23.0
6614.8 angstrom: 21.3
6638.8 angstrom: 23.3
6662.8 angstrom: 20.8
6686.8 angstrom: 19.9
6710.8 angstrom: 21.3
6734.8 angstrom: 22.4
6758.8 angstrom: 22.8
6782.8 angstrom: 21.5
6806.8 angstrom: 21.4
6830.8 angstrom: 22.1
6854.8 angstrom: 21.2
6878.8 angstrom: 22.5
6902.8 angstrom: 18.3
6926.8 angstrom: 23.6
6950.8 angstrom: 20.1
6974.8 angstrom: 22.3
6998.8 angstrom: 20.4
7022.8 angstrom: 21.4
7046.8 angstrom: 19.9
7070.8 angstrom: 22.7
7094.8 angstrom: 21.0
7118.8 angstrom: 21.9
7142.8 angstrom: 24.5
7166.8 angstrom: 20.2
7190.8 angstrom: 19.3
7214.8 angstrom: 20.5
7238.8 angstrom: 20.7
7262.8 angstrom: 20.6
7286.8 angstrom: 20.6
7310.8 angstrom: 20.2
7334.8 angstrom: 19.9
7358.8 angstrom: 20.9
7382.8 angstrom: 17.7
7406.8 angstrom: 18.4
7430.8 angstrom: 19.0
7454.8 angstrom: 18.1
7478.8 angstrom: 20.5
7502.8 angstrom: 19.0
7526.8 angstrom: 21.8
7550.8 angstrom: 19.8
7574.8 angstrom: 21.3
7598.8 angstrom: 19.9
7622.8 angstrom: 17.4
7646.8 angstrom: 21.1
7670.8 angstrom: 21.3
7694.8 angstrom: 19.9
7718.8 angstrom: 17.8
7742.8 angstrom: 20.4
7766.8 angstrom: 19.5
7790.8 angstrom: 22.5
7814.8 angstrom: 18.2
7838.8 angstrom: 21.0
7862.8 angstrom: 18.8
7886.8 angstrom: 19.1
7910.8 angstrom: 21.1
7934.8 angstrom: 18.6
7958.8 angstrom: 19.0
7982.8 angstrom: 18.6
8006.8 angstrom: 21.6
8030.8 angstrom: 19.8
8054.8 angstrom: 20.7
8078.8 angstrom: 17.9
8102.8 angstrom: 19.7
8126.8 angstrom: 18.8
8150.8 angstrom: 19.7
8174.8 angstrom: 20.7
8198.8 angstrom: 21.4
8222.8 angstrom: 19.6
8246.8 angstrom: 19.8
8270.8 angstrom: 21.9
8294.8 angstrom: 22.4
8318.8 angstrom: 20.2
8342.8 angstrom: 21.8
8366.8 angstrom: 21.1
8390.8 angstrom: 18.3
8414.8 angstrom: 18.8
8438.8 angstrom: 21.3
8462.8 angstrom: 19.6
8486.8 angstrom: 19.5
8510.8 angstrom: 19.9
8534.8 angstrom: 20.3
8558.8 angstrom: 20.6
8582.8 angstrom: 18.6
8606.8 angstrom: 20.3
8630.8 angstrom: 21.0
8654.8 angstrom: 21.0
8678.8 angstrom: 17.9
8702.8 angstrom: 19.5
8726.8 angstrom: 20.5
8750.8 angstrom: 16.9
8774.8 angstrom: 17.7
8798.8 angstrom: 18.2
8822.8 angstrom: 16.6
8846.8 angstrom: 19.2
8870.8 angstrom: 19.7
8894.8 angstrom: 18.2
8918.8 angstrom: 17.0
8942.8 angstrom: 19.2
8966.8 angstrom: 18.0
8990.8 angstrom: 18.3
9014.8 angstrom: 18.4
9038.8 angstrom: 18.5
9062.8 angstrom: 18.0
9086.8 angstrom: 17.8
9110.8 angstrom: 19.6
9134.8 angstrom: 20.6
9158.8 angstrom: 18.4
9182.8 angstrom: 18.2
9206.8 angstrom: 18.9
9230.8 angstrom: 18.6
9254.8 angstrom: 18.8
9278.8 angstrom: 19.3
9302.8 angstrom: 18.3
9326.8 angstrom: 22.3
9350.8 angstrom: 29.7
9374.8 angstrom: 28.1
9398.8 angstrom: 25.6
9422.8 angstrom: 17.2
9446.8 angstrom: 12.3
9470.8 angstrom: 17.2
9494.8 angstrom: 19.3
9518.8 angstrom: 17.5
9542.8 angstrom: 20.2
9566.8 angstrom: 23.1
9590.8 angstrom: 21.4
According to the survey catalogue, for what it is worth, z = 0.43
